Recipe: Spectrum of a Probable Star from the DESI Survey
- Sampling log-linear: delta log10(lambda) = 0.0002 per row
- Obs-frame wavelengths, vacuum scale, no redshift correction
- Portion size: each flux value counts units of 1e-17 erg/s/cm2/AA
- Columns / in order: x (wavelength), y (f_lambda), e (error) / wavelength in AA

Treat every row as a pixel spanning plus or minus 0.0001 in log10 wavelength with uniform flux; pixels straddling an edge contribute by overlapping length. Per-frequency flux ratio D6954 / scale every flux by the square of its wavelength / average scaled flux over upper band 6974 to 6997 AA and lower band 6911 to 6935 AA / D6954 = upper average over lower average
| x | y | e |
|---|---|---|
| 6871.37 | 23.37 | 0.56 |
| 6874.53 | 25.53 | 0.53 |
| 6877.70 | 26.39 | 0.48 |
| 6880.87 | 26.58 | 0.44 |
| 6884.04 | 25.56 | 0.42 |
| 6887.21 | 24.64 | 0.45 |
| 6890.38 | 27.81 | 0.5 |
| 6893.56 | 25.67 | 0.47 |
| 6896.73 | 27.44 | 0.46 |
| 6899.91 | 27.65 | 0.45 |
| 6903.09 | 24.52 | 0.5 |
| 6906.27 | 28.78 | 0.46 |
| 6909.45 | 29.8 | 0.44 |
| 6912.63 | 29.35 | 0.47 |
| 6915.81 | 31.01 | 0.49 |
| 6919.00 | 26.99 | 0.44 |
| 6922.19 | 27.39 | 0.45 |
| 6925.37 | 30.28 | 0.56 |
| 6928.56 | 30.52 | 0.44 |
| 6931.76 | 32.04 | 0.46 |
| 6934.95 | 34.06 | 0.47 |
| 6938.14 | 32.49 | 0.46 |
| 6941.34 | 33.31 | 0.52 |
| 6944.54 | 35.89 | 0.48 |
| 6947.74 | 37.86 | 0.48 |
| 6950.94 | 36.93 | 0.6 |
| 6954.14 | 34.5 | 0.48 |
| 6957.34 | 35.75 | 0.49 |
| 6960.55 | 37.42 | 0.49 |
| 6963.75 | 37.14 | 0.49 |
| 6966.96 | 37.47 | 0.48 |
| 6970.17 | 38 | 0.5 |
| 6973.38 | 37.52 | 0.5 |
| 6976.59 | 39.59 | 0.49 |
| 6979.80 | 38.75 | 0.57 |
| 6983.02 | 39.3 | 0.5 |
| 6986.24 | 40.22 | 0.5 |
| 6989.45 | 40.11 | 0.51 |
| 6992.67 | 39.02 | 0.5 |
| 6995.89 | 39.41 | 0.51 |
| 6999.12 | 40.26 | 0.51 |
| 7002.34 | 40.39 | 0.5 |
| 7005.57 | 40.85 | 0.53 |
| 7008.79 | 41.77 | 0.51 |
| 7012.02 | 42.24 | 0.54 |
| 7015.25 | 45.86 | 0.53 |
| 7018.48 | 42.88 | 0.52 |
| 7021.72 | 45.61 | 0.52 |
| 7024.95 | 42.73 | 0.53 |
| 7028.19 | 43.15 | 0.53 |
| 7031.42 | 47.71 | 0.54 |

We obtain 1.3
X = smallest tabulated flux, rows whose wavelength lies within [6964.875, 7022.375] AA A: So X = 37.47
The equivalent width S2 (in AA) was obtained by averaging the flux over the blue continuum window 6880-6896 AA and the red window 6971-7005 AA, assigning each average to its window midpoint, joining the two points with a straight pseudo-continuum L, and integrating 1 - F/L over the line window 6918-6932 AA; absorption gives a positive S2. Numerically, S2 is 0.8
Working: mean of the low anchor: 26.1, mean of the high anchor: 39.5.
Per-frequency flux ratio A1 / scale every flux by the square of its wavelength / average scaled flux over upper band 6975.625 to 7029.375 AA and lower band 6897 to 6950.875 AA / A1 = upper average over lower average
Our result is 1.37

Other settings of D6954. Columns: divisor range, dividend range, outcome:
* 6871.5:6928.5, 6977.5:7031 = 1.56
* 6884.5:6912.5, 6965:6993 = 1.47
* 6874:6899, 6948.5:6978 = 1.45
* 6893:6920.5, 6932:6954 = 1.26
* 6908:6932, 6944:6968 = 1.25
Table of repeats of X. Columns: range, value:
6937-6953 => 32.49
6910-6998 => 26.99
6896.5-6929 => 24.52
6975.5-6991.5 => 38.75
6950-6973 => 34.5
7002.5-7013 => 40.85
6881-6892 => 24.64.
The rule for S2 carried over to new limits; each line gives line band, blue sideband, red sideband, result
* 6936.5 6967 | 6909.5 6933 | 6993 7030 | -1.72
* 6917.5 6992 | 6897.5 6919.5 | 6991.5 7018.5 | -1.74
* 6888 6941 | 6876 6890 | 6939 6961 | 2.43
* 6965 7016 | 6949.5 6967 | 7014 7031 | 0.55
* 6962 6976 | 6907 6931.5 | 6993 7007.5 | -0.64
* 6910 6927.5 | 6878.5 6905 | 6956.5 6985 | 0.66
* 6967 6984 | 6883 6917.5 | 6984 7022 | -0.38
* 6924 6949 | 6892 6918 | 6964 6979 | -0.34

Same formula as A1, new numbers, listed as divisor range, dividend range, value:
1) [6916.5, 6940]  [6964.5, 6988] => 1.28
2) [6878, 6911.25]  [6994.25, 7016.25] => 1.59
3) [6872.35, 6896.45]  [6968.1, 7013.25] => 1.58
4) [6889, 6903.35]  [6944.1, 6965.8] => 1.39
